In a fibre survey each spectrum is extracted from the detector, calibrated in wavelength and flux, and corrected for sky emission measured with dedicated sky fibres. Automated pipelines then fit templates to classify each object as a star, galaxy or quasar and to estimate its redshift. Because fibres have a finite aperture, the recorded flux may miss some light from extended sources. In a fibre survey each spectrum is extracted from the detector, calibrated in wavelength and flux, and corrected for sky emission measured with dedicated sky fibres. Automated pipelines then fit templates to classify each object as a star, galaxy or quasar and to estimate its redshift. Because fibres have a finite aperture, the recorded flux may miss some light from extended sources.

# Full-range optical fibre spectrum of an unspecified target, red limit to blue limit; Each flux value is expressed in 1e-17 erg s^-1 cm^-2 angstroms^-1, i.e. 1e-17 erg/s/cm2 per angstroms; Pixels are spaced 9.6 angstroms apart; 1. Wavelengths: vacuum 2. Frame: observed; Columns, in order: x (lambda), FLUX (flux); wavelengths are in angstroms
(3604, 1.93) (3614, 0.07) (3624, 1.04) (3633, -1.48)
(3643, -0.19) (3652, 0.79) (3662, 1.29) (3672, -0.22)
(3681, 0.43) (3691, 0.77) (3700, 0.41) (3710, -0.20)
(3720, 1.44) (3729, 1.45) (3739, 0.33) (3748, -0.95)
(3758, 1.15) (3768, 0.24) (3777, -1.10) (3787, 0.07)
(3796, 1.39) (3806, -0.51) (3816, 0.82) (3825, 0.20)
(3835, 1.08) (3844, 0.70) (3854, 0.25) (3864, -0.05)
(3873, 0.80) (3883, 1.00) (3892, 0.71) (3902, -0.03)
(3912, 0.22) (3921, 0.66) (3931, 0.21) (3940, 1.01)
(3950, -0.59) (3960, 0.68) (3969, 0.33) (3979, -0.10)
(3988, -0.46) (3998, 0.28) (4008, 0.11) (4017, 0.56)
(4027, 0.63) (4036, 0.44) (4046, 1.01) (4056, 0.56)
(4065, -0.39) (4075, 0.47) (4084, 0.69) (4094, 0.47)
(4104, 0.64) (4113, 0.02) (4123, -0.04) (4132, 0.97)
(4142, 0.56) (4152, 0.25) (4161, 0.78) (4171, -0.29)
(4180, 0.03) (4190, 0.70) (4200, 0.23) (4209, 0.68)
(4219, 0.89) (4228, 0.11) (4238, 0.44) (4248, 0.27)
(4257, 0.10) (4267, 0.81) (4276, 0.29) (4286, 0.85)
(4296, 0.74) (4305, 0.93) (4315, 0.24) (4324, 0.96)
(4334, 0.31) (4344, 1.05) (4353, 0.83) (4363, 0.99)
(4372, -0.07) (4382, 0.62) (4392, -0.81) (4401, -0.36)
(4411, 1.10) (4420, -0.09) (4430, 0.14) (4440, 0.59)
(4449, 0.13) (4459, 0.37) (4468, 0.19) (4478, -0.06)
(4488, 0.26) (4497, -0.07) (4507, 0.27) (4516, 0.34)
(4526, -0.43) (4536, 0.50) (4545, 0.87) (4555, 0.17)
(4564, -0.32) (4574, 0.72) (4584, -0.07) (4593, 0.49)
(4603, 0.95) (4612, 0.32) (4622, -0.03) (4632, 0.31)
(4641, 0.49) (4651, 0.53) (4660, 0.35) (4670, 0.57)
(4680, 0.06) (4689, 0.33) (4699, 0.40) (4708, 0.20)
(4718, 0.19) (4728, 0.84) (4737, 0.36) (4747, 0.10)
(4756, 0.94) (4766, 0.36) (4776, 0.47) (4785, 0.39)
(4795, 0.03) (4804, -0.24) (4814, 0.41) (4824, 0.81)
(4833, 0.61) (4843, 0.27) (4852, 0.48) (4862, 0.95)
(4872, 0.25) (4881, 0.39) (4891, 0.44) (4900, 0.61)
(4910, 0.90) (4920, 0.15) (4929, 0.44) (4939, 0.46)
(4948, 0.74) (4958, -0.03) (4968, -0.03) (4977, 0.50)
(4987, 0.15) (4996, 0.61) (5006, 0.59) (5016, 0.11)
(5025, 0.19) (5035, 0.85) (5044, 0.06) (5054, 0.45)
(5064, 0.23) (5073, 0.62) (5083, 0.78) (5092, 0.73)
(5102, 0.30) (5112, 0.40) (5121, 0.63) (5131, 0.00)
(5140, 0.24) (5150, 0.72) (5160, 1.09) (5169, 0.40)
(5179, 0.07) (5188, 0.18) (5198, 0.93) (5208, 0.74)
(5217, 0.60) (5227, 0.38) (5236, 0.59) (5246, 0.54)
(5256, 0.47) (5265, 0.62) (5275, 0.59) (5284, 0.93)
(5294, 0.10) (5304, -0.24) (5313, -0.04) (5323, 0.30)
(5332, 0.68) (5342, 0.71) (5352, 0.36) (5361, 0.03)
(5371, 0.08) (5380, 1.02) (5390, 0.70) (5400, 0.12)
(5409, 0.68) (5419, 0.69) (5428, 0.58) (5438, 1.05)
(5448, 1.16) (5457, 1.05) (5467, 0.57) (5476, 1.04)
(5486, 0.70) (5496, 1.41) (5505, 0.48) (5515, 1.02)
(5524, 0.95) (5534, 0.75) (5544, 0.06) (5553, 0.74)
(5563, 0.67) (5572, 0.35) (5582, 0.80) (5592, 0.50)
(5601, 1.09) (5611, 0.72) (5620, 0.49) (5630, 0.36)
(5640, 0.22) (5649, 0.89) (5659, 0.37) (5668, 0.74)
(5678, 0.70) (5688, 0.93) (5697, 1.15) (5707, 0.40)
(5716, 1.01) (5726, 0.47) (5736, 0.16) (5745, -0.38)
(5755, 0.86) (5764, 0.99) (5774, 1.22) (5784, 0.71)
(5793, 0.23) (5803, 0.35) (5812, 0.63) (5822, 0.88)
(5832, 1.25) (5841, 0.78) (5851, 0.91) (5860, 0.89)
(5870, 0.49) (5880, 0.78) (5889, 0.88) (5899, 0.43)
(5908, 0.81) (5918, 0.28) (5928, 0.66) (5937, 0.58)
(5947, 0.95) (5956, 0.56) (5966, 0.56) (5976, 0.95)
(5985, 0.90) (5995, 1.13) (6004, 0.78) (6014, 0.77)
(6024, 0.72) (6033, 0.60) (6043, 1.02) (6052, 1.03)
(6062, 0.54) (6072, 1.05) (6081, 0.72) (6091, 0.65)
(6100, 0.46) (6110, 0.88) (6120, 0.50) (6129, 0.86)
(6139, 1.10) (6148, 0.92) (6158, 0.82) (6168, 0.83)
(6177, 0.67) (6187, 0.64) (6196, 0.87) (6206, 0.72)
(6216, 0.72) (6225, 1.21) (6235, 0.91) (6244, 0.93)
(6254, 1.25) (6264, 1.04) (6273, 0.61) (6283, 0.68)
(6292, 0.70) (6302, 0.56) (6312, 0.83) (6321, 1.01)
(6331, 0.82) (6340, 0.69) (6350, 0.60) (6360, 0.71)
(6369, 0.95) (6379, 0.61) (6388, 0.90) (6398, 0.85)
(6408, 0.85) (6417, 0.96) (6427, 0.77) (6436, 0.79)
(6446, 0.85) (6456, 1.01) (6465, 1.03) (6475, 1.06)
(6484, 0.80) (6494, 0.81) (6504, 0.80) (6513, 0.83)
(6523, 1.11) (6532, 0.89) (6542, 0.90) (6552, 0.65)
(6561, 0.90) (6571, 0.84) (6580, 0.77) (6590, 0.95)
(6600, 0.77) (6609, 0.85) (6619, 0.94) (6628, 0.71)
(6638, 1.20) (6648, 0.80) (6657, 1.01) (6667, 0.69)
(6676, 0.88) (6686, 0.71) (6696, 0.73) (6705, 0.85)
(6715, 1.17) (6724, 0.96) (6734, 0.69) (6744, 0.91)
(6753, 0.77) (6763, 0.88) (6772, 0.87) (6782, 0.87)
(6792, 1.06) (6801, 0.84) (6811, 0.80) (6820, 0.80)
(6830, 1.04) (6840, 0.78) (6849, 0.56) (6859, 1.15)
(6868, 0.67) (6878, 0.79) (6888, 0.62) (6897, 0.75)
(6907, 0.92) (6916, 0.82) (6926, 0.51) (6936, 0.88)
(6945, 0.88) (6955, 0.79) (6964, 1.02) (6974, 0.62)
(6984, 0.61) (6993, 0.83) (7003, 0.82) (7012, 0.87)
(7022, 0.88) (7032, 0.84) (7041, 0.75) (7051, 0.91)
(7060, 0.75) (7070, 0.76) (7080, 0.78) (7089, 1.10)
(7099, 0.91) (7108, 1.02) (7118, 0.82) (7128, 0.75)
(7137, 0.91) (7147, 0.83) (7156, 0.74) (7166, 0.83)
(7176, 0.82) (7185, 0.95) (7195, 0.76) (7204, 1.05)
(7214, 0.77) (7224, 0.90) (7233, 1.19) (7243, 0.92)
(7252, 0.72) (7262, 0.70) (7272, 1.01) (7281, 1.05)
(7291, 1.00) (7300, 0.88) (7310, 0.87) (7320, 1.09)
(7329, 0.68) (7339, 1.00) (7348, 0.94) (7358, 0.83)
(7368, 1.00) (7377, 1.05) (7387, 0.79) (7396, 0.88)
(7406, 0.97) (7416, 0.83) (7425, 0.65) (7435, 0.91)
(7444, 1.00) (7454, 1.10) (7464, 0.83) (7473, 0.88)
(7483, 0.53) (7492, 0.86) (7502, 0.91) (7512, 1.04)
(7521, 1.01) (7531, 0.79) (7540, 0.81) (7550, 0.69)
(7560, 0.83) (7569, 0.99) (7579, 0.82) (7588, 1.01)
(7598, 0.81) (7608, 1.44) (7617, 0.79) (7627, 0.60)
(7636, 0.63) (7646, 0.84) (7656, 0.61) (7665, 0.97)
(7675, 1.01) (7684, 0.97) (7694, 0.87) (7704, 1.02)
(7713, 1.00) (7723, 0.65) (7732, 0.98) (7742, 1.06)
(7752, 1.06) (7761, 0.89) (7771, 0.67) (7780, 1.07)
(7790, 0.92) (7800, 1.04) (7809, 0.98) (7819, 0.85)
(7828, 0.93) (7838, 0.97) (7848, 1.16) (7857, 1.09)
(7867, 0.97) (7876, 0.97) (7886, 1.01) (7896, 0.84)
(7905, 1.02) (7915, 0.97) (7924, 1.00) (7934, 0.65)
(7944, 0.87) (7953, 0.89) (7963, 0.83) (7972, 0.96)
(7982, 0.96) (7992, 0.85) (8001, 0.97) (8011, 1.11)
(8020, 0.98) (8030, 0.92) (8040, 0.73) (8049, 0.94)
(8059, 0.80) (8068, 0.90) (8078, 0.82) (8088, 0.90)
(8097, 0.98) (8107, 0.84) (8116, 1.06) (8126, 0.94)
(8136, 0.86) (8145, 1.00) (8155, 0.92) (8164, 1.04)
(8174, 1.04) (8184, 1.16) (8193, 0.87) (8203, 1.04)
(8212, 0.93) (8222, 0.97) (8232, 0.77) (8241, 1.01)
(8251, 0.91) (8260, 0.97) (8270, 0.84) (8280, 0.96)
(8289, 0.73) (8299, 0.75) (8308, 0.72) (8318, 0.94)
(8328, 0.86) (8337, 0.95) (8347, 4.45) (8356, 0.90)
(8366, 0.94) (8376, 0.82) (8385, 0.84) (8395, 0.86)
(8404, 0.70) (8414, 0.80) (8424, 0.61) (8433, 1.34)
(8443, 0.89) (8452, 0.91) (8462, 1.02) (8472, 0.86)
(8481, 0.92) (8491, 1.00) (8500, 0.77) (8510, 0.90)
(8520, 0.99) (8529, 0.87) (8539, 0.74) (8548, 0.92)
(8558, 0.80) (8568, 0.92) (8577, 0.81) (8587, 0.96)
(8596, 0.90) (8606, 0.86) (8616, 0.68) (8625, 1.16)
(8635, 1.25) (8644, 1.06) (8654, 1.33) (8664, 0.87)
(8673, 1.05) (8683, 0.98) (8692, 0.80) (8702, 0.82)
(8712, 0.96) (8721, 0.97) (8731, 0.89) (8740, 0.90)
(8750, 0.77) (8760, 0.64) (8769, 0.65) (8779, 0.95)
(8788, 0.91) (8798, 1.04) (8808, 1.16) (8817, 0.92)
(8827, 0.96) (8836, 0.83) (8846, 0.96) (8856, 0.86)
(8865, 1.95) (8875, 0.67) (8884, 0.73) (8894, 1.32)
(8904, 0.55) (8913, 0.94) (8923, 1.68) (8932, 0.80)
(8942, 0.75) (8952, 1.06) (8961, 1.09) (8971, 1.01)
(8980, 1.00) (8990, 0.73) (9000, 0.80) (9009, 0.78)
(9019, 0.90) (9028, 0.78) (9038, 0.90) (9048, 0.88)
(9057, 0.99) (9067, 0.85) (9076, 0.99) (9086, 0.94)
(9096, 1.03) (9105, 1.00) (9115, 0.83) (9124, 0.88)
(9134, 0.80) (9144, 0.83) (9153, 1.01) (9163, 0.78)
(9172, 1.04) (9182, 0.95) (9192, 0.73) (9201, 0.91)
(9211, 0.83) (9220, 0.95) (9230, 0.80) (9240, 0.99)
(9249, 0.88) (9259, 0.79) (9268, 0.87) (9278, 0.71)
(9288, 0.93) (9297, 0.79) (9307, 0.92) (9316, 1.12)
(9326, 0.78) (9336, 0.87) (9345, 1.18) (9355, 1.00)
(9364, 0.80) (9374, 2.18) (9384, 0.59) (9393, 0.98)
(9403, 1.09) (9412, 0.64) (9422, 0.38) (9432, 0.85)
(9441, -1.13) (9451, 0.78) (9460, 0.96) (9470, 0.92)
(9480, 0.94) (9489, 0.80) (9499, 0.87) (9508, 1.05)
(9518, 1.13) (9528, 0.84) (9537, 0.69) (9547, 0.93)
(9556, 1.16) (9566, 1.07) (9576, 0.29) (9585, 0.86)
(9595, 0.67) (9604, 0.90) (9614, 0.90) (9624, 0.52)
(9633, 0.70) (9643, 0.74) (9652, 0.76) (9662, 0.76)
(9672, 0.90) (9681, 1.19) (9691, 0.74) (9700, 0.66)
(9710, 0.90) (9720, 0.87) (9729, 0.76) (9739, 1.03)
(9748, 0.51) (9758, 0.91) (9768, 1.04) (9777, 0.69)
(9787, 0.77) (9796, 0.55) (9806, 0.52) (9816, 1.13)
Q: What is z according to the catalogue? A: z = 0.35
